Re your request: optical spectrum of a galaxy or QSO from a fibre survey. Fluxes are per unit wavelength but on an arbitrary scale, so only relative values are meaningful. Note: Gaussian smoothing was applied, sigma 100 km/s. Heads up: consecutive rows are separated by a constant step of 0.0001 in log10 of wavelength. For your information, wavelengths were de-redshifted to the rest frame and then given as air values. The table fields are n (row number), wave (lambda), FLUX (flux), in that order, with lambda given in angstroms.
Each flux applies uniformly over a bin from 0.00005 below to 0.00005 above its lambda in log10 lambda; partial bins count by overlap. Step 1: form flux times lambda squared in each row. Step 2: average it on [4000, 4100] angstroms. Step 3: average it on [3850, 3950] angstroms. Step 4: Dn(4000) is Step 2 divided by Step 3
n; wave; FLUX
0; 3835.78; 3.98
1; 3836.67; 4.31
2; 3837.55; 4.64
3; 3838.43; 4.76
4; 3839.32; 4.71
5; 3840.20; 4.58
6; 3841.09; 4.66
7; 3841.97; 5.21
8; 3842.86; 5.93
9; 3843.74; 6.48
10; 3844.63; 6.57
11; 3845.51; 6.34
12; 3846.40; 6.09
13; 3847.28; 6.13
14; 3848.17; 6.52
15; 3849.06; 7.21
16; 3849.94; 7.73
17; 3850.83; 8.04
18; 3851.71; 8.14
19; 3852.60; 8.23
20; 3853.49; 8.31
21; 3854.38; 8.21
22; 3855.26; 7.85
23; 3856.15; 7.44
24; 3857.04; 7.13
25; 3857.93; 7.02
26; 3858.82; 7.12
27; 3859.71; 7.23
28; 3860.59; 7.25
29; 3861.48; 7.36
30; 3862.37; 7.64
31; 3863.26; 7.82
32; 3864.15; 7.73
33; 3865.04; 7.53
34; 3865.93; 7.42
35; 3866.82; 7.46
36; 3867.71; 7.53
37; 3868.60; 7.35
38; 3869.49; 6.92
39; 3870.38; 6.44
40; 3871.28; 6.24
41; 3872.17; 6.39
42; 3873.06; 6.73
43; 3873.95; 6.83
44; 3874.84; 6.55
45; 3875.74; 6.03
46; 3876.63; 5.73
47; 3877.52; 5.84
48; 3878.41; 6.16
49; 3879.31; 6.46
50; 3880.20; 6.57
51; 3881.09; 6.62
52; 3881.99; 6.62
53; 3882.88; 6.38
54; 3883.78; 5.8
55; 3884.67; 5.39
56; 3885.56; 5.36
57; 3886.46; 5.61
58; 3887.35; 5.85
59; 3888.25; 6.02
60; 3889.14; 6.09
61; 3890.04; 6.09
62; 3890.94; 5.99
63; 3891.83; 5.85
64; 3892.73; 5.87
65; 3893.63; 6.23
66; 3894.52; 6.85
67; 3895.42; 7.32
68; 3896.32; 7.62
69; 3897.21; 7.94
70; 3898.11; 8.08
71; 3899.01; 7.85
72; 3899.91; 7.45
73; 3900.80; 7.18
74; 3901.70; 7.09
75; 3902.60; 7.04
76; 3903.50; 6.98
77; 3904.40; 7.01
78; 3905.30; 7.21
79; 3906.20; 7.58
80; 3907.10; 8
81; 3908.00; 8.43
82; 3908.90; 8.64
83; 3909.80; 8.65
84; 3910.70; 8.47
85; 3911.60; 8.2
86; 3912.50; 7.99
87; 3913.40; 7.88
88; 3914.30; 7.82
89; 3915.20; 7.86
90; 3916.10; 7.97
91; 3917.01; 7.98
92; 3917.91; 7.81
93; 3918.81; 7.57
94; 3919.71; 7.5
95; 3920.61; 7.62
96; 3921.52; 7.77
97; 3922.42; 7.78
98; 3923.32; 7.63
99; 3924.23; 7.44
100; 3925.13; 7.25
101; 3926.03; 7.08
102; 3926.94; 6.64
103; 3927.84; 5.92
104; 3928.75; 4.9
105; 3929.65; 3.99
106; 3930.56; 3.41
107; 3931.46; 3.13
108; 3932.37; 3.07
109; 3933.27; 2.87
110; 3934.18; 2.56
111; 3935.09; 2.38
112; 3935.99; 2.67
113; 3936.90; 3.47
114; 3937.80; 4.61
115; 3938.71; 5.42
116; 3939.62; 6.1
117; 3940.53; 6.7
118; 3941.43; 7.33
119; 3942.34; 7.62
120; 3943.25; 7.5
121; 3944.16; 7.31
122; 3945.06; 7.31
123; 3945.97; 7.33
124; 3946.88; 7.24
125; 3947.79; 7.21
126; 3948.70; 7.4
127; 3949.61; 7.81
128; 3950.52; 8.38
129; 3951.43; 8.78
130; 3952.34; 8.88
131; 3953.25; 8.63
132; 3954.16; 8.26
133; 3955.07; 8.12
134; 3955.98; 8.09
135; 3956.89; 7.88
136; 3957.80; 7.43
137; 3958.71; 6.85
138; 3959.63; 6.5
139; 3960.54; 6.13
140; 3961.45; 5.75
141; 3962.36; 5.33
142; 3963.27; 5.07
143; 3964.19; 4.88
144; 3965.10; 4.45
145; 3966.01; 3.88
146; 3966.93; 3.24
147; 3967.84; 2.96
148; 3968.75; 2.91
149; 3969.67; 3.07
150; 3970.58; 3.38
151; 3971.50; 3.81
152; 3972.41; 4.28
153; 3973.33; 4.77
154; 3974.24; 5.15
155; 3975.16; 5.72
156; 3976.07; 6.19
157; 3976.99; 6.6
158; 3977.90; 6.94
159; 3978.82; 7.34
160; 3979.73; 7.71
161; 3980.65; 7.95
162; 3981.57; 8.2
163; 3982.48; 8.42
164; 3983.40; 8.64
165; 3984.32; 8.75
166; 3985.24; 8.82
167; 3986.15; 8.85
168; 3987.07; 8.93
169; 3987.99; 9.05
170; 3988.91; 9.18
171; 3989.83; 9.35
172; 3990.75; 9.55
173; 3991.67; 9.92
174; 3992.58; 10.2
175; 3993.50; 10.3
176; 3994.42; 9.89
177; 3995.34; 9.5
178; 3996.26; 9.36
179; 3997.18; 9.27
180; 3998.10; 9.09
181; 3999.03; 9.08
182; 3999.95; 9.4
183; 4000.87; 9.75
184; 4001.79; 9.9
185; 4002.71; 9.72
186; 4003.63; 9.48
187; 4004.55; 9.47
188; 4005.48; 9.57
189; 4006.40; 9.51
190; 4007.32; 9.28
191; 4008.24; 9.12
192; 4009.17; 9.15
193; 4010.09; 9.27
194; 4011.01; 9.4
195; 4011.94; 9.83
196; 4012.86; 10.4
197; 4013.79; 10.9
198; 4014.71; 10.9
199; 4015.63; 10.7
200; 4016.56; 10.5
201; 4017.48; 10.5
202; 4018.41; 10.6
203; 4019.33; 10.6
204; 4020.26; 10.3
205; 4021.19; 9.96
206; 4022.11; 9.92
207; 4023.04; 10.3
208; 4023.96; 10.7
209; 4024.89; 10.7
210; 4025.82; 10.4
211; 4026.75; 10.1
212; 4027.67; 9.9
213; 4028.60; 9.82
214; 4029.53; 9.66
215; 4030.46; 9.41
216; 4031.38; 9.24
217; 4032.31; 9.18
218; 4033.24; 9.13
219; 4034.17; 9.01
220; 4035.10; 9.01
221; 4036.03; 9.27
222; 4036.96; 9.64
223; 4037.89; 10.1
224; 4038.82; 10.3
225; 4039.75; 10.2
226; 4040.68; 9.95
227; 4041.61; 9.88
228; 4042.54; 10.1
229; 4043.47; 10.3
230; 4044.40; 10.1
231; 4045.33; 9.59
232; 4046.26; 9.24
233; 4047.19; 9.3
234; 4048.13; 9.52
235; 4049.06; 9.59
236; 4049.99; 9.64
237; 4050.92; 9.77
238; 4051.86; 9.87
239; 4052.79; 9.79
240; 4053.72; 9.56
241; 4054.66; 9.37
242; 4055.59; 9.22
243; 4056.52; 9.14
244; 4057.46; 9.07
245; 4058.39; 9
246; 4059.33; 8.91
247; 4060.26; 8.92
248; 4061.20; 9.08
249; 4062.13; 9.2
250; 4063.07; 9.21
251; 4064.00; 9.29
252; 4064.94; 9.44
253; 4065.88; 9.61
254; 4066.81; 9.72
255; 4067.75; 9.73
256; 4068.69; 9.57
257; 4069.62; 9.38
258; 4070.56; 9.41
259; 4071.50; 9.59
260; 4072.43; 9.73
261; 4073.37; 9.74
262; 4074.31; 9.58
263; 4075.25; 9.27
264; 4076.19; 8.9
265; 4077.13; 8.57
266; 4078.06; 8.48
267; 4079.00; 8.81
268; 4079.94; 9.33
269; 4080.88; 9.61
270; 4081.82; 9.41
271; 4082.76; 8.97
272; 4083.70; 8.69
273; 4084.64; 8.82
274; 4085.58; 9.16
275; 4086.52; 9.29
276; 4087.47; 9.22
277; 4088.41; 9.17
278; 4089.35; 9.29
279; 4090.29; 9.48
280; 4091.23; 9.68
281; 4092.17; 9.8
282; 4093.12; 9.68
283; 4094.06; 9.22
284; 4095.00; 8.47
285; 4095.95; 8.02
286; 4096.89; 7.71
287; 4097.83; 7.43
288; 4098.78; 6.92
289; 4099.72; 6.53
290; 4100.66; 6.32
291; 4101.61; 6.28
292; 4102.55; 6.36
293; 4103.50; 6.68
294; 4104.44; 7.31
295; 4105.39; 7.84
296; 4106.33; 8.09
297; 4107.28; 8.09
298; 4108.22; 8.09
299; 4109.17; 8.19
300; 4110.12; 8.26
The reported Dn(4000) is 1.51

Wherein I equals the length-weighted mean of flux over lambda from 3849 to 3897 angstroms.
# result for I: 6.84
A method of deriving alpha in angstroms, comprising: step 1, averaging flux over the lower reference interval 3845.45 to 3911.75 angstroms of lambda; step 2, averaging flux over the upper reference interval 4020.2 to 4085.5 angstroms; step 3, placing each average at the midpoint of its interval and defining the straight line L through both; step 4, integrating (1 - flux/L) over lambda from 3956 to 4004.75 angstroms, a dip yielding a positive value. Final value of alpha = 6.8 angstroms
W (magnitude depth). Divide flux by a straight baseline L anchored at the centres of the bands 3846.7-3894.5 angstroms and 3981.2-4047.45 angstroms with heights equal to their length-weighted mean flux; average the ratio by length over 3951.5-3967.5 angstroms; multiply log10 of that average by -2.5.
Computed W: 0.30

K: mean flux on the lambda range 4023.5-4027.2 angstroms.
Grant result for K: 10.5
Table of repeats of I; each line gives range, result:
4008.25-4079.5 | 9.67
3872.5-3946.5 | 6.53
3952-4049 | 8.53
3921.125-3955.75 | 6.27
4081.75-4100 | 8.75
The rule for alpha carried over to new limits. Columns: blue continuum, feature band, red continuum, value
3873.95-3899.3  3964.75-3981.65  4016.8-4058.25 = 6.6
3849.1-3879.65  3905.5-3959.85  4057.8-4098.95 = 6.6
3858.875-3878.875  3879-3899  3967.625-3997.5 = 1.7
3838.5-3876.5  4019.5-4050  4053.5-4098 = -3.7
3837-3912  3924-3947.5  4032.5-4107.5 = 6.6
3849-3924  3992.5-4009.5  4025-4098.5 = -1.8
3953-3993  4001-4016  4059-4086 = -4.2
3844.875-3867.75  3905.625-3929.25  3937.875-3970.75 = -2.9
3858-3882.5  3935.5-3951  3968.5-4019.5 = 2.6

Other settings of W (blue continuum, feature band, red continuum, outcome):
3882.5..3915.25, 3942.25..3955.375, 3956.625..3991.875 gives -0.18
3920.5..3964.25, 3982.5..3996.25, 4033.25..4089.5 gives -0.23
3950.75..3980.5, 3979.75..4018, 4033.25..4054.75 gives -0.25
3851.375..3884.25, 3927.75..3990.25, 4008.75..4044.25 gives 0.37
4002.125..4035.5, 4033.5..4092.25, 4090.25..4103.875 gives -0.08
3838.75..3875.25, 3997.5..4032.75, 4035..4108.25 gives -0.17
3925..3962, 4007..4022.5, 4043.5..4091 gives -0.25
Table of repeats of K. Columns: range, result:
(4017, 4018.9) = 10.6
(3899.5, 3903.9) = 7.15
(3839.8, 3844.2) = 5.38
